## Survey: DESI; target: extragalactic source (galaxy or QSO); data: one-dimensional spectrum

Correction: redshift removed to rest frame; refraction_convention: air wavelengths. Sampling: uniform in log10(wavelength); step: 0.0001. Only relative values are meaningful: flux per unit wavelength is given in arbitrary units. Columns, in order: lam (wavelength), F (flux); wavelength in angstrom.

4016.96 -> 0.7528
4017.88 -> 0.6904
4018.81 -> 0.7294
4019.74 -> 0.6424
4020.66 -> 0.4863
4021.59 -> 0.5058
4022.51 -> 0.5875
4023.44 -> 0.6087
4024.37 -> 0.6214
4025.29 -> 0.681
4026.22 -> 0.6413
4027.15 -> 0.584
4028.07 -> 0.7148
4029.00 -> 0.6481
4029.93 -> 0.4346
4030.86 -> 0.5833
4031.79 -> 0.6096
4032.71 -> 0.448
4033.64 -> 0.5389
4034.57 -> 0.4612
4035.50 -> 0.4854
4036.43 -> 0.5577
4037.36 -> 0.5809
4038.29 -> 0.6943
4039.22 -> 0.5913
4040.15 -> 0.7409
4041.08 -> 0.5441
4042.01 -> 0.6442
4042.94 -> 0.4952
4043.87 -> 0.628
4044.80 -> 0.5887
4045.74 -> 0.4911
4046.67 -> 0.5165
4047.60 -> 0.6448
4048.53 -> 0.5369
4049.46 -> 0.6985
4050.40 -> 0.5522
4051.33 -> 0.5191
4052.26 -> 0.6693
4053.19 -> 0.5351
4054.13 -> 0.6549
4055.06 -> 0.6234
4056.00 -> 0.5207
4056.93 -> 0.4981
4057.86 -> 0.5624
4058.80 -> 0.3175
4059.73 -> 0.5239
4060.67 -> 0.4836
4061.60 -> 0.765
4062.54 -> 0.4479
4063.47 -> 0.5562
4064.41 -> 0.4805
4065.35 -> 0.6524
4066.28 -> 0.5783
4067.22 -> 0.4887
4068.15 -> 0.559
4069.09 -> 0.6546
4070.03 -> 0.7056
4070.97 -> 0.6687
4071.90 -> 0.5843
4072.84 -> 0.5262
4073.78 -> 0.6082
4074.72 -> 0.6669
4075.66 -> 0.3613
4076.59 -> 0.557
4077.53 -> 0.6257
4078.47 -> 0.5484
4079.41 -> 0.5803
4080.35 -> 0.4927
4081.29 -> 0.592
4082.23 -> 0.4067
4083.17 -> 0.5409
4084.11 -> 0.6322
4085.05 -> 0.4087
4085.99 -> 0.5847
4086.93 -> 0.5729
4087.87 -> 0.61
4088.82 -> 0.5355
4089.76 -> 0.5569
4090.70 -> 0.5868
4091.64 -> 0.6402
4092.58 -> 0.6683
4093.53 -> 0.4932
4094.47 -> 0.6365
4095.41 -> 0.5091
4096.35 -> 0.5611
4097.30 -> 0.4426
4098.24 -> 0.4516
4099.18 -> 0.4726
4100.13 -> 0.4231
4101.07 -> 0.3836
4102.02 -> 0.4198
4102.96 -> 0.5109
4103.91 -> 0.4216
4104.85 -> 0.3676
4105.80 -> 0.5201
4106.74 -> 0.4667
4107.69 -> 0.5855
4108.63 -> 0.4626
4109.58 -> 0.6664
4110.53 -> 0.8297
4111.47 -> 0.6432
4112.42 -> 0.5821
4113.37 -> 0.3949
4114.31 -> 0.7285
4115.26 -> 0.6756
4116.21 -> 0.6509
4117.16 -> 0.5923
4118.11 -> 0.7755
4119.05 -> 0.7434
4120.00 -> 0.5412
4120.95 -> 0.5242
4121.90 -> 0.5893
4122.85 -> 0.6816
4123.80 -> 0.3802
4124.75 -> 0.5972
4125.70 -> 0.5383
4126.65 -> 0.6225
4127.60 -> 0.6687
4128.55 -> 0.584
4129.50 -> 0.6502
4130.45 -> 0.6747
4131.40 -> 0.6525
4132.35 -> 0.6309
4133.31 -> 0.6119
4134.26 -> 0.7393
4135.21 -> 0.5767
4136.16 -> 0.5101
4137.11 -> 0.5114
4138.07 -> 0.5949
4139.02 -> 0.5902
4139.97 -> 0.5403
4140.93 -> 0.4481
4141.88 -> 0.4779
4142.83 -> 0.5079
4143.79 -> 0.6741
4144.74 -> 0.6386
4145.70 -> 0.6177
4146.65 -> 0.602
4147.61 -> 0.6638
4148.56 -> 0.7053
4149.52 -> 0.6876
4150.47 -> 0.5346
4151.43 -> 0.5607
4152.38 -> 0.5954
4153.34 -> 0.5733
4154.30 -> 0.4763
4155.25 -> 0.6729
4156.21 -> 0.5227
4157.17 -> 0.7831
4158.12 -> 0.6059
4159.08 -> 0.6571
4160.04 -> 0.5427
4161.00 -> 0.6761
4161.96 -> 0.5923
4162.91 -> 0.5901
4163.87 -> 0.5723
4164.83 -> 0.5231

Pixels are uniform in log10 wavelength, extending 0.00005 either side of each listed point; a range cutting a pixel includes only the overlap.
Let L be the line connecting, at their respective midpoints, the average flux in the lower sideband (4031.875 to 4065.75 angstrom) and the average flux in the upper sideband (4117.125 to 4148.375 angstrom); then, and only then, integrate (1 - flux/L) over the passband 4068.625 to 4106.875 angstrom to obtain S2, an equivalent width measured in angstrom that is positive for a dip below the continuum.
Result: 2.8 angstrom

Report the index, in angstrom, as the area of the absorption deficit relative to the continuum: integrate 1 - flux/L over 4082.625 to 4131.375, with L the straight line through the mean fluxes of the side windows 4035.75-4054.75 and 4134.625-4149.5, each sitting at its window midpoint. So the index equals 1.7 angstrom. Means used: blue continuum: 0.593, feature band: 0.565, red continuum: 0.582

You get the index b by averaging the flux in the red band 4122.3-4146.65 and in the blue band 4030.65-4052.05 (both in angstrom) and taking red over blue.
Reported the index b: 1.03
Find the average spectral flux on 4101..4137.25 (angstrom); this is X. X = 0.585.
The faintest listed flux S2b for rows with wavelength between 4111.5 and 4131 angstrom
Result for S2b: 0.3802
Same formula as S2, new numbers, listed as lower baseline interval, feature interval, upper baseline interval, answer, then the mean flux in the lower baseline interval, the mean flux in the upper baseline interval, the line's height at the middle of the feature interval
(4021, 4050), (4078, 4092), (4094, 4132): 0.50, 0.583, 0.566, 0.572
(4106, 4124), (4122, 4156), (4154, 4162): 1.14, 0.608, 0.619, 0.614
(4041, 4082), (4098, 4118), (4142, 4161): 1.65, 0.566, 0.611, 0.589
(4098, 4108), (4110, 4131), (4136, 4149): -4.68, 0.455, 0.579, 0.51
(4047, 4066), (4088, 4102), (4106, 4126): 1.50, 0.562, 0.602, 0.588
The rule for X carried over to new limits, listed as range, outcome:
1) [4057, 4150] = 0.569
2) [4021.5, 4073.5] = 0.576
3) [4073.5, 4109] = 0.524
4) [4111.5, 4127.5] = 0.604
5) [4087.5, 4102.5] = 0.524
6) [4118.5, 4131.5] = 0.603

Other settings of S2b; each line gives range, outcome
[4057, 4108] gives 0.3175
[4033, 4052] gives 0.4612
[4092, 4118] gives 0.3676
